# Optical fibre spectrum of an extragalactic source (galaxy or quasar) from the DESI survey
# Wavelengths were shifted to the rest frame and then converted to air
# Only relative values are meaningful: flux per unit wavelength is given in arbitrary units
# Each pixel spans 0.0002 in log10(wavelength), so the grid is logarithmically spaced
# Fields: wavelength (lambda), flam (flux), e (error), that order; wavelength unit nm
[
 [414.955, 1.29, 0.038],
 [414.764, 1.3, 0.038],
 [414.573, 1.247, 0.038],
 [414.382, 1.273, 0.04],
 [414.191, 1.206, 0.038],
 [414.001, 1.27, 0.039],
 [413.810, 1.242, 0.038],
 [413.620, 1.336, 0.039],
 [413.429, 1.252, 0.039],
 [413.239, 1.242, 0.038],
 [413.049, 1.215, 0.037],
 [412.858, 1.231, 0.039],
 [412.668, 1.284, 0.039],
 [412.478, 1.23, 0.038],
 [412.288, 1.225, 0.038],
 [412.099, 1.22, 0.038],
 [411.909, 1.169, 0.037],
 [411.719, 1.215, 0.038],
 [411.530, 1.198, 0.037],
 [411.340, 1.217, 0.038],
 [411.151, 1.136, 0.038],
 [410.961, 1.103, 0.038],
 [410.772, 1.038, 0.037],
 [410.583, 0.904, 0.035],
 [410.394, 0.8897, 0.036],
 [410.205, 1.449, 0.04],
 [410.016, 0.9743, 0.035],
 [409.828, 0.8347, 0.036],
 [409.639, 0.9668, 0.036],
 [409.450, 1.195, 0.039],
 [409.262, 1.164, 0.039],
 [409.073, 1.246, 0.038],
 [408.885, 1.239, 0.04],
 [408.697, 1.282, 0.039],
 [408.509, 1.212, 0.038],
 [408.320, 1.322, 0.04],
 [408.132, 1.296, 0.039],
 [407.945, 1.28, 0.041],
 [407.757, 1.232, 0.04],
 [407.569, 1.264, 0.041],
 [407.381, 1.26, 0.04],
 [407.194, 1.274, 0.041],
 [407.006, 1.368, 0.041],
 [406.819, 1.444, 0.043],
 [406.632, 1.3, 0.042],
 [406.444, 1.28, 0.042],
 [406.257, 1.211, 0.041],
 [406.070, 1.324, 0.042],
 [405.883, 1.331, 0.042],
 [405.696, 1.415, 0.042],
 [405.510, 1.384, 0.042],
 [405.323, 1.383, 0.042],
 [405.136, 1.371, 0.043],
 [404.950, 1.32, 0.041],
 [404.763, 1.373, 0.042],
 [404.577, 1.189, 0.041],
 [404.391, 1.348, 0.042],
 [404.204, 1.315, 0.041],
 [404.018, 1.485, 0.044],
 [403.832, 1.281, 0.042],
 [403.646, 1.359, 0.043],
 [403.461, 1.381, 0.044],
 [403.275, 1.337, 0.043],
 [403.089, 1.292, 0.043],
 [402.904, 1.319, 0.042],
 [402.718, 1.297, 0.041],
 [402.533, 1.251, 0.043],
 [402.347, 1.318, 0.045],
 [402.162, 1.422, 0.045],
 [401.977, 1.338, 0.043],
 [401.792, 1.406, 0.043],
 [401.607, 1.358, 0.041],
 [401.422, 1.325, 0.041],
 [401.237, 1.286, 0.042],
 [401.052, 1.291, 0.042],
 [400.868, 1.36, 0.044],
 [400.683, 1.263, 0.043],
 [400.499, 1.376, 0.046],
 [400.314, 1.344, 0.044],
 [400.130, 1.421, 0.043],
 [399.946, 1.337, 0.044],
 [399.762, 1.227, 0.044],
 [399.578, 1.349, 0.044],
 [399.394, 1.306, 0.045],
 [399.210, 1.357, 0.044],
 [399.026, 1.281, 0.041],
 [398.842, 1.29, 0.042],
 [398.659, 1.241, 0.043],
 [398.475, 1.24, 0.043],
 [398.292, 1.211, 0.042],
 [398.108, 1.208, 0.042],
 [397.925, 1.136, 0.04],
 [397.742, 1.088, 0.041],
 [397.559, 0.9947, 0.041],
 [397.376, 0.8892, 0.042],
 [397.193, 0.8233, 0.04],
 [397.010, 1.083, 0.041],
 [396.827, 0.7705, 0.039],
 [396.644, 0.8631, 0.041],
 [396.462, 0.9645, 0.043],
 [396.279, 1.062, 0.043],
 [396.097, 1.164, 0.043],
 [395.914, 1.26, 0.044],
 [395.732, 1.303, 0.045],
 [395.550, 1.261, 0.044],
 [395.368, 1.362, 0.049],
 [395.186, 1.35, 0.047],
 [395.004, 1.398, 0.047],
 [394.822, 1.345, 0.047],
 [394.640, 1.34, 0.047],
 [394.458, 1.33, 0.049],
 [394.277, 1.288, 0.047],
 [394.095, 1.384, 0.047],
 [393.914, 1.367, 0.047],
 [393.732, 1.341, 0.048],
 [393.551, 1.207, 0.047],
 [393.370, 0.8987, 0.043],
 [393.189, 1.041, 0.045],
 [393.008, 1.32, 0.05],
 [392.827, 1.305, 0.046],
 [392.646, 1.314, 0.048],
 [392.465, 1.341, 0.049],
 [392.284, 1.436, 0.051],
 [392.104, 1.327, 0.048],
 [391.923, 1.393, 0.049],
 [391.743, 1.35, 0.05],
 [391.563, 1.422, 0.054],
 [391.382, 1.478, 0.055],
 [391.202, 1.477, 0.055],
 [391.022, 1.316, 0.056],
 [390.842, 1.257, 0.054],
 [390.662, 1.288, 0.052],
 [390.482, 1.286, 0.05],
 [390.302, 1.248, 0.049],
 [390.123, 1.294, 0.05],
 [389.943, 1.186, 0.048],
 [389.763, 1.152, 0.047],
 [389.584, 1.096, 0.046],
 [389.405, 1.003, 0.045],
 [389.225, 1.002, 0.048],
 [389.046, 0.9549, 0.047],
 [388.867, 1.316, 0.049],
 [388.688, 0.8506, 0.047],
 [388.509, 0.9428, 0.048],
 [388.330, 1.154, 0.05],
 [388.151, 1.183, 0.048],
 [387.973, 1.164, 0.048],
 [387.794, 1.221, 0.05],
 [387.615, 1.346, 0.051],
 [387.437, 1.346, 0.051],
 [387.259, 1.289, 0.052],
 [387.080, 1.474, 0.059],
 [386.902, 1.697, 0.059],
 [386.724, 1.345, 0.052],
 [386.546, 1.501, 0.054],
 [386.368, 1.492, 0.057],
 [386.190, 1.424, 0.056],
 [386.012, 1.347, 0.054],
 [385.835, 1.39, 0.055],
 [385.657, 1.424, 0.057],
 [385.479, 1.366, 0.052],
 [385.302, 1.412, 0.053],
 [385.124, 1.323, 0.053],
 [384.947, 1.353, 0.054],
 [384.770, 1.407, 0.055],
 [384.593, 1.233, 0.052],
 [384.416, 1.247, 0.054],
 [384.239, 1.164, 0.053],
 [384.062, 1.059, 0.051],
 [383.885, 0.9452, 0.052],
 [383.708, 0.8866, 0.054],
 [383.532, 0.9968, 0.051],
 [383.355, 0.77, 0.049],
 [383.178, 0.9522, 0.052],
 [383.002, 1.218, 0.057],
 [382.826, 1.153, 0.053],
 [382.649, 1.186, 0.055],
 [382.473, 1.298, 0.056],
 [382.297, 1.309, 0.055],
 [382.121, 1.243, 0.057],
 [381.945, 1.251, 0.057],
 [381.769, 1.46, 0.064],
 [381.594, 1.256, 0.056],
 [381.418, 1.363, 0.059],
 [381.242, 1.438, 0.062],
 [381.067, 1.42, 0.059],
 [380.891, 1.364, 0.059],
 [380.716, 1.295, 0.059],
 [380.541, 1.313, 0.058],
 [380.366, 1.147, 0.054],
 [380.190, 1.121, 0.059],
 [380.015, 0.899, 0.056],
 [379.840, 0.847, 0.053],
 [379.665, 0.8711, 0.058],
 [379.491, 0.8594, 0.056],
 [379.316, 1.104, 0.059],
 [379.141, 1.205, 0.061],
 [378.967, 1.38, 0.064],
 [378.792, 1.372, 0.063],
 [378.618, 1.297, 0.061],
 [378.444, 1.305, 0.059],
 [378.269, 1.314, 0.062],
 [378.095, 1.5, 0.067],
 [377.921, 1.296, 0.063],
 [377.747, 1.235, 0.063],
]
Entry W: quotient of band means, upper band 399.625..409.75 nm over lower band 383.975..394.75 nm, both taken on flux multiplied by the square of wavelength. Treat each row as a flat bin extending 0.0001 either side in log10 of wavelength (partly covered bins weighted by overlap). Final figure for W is 1.10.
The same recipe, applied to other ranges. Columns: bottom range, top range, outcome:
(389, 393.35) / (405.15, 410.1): 1.08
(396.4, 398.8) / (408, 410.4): 1.19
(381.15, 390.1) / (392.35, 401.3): 1.05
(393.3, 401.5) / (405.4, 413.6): 1.06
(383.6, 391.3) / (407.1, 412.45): 1.05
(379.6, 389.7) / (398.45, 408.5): 1.19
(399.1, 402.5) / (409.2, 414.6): 0.92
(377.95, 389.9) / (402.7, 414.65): 1.15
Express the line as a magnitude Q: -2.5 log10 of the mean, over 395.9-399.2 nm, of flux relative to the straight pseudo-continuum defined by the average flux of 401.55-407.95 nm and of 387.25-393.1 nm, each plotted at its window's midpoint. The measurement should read 0.181 mag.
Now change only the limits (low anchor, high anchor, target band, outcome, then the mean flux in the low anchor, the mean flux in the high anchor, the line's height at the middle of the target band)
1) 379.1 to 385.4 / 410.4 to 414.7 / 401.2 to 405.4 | -0.126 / 1.18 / 1.2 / 1.19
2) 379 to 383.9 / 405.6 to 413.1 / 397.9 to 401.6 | -0.092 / 1.15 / 1.21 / 1.19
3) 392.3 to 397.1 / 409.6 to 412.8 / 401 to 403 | -0.130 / 1.22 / 1.13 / 1.18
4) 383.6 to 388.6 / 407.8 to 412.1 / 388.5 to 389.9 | 0.208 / 1.29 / 1.15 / 1.27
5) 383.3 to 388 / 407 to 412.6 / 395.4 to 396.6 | 0.067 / 1.29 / 1.18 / 1.24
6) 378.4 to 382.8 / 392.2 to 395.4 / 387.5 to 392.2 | 0.047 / 1.22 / 1.3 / 1.27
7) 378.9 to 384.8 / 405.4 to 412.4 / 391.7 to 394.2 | -0.090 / 1.16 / 1.21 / 1.18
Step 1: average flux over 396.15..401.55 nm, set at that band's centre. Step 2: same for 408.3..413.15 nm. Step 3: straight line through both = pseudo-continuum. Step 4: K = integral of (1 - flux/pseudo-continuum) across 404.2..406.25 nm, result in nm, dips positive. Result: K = -0.290 nm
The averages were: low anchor 1.19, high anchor 1.16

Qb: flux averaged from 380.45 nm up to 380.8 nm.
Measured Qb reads 1.3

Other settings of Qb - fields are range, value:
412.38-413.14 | 1.24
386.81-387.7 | 1.43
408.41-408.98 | 1.24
